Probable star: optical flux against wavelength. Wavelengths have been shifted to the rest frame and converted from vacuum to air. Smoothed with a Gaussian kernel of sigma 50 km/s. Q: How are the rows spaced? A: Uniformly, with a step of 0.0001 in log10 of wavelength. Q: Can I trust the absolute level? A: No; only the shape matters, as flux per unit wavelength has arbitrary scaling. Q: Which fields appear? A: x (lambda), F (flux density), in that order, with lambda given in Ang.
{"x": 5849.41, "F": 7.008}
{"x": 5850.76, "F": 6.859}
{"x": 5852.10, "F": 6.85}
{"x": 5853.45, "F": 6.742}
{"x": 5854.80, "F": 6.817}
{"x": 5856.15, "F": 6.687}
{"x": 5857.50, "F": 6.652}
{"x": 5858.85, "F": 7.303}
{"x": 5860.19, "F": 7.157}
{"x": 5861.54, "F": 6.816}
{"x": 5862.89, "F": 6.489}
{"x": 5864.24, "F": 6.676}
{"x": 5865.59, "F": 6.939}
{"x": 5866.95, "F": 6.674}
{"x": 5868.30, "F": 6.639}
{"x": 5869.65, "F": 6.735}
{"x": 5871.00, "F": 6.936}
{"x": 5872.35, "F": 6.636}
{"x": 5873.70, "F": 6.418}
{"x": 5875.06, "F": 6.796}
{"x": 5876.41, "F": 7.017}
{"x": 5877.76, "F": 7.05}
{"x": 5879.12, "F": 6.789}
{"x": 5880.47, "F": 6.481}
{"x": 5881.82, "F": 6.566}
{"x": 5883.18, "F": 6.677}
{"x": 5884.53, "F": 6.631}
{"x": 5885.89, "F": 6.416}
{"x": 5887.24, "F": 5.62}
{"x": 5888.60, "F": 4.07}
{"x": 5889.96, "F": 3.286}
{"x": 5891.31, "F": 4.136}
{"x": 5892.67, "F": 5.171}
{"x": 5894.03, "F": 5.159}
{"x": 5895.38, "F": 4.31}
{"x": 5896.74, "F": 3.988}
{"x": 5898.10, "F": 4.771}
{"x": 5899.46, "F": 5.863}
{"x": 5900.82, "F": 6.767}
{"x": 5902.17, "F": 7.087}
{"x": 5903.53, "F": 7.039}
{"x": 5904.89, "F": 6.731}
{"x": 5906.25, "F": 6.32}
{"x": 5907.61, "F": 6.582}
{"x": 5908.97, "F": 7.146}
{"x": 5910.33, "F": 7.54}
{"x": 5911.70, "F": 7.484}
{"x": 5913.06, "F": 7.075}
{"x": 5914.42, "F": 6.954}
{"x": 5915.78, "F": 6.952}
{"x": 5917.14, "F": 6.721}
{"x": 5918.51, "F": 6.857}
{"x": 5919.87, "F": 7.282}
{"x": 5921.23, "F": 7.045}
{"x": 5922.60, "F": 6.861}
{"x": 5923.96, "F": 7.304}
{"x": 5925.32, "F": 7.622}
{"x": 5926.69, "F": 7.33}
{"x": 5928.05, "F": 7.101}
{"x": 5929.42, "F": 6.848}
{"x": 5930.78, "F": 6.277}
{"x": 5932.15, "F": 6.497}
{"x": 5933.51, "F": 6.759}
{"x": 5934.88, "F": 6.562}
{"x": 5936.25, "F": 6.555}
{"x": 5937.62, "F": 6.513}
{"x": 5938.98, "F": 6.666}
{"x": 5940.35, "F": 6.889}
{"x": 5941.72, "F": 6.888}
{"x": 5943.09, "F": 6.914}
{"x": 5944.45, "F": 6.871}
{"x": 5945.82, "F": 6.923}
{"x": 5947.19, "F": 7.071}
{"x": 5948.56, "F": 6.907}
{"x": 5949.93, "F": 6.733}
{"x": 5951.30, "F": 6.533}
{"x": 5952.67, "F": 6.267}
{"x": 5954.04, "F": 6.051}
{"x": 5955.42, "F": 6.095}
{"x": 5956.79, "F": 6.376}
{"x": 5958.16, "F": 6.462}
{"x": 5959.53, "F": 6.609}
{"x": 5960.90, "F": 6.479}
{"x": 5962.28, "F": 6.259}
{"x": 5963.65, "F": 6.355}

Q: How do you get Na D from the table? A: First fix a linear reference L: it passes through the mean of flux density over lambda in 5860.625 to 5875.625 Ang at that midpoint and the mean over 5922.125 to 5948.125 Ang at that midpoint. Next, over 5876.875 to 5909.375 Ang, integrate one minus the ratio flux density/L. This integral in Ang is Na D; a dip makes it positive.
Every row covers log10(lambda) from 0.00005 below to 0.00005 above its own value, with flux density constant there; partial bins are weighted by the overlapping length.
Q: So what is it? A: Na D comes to 4.4 Ang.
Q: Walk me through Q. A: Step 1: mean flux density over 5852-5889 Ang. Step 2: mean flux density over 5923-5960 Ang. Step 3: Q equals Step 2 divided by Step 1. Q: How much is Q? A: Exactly 1.01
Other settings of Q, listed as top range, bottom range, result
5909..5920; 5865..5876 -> 1.06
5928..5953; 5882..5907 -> 1.20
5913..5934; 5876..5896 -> 1.23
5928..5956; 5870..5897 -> 1.14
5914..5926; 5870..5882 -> 1.05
